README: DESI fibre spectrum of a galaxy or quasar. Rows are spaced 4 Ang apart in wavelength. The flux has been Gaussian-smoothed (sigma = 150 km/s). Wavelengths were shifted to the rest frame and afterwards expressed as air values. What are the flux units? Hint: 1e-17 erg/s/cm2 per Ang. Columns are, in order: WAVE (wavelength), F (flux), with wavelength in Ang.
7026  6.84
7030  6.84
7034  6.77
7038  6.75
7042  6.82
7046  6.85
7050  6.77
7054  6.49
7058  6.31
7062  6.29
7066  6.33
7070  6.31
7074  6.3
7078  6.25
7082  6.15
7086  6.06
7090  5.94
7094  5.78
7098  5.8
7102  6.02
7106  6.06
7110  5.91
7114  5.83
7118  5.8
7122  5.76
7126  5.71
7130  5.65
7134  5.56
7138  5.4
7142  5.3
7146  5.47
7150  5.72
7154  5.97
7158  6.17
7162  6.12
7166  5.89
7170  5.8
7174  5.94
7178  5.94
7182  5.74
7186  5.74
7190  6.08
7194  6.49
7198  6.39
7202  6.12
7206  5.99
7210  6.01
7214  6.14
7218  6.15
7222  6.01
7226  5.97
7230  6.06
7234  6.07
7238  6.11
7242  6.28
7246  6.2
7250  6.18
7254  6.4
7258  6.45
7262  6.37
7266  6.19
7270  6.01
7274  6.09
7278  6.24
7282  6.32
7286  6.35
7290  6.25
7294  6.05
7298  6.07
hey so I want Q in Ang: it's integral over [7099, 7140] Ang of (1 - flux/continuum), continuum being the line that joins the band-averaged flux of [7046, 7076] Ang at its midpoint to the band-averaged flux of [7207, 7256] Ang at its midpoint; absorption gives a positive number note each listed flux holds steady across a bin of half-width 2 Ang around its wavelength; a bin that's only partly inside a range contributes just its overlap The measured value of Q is 3.6 Ang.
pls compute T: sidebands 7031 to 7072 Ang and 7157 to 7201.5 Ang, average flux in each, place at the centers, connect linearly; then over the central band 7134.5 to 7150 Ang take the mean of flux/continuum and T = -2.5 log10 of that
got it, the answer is 0.138 mag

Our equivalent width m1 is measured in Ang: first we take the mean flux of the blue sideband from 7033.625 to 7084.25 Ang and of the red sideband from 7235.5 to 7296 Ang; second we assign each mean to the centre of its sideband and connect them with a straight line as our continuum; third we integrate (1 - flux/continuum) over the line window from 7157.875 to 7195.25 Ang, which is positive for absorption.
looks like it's 2.2 Ang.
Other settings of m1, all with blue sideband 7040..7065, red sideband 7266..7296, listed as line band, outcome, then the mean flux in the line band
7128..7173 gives 4.73 Ang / 5.74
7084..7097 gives 1.19 Ang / 5.92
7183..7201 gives 0.54 Ang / 6.15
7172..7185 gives 1.02 Ang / 5.86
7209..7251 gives 1.11 Ang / 6.11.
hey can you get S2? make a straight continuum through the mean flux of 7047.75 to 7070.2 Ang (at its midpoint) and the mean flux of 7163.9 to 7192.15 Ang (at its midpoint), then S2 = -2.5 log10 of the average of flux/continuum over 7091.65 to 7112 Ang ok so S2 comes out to 0.057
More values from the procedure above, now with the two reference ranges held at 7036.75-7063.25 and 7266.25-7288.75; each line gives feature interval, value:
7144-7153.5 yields 0.14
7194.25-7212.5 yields 0.03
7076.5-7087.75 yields 0.07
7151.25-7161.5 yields 0.06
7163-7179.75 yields 0.09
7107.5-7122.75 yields 0.12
